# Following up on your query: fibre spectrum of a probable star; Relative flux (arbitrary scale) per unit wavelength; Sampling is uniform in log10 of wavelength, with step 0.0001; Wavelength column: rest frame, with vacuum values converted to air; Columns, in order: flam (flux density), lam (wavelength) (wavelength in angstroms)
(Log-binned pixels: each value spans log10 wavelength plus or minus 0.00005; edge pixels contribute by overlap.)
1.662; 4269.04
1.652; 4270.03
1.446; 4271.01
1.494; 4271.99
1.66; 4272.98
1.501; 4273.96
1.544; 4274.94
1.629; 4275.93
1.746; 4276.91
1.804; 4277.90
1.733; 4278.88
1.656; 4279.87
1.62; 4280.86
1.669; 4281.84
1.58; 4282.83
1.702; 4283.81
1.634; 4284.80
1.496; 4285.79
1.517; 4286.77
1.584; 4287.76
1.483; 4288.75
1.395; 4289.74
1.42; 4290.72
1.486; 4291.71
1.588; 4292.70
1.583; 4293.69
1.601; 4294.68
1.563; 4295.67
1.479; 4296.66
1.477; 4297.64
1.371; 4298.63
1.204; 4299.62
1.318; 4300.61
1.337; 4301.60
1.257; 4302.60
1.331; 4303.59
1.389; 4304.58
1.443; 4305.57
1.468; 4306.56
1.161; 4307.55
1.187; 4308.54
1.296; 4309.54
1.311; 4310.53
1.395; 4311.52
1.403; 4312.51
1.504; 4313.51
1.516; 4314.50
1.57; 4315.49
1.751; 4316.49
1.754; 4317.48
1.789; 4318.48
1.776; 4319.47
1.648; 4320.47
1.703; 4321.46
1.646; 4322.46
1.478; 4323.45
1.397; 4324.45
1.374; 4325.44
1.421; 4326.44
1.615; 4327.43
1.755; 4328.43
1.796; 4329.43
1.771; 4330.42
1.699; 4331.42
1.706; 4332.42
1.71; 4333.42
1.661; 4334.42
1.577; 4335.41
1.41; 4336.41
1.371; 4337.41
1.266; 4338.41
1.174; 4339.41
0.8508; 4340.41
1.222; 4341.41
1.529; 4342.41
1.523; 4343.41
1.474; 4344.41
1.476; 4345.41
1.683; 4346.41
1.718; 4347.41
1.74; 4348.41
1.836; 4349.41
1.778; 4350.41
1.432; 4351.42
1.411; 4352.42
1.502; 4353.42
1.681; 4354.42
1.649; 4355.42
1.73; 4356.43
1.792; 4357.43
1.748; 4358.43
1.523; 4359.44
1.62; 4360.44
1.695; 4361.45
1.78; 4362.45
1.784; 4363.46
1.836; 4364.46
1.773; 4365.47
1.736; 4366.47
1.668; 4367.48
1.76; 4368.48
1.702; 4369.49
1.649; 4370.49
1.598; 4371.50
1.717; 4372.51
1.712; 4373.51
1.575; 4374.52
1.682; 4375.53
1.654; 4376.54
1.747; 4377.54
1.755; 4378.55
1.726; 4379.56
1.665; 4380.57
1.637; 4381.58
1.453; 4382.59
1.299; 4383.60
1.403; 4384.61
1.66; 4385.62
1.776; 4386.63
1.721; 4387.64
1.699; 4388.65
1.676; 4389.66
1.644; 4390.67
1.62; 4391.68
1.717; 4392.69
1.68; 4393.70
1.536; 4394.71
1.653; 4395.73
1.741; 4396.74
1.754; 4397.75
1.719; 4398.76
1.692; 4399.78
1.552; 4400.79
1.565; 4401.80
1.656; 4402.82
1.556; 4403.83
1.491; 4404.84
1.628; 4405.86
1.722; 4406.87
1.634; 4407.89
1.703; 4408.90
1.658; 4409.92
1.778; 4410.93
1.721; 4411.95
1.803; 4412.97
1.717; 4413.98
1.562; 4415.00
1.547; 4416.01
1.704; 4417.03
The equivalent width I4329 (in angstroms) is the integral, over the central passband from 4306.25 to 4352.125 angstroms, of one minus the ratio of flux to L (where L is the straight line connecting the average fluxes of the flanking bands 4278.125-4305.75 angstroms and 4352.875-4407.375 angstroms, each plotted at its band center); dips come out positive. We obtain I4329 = 1.2 angstroms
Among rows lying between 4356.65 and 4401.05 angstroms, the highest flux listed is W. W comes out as 1.836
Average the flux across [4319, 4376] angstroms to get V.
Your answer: 1.61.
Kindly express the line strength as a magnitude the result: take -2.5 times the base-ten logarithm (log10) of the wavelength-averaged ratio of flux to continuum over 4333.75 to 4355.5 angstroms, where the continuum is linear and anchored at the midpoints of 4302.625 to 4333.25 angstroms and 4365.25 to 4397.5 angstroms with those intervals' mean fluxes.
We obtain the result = 0.06 mag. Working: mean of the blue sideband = 1.53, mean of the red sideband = 1.66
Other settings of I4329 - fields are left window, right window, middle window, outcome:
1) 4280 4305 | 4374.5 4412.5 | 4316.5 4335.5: -1.4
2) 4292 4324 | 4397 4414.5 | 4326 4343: 0.3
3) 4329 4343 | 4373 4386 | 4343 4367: -2.0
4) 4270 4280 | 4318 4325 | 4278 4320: 3.3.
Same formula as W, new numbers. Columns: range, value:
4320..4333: 1.796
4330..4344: 1.771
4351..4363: 1.792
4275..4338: 1.804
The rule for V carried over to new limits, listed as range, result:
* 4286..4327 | 1.47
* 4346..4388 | 1.67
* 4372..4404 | 1.65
